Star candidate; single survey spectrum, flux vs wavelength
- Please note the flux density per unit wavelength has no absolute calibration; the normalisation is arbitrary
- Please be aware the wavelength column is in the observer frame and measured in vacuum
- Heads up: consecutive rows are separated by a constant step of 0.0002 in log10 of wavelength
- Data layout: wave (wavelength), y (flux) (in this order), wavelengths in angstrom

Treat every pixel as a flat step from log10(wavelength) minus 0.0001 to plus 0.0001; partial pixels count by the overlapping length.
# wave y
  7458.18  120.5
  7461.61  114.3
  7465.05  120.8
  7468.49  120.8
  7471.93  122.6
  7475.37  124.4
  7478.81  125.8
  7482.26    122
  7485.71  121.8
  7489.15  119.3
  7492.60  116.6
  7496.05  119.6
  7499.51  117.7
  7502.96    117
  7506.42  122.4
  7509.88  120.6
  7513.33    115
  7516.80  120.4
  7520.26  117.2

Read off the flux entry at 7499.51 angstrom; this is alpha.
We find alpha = 117.7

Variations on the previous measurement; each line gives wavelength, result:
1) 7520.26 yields 117.2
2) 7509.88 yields 120.6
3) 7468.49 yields 120.8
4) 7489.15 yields 119.3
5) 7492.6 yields 116.6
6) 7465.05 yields 120.8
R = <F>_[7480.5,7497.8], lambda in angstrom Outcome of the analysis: 120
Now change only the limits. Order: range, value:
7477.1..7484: 124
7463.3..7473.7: 121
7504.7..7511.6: 121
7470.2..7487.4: 123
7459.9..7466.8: 117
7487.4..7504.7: 118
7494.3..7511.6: 119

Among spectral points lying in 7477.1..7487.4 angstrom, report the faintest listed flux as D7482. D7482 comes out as 121.8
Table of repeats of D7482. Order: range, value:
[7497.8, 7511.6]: 117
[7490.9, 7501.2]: 116.6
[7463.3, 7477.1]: 120.8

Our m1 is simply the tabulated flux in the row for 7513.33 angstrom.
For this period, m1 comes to 115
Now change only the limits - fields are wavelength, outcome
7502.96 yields 117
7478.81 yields 125.8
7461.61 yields 114.3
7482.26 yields 122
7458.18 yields 120.5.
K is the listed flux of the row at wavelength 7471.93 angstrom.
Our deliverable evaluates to 122.6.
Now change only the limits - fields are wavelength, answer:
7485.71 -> 121.8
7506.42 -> 122.4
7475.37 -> 124.4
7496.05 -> 119.6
